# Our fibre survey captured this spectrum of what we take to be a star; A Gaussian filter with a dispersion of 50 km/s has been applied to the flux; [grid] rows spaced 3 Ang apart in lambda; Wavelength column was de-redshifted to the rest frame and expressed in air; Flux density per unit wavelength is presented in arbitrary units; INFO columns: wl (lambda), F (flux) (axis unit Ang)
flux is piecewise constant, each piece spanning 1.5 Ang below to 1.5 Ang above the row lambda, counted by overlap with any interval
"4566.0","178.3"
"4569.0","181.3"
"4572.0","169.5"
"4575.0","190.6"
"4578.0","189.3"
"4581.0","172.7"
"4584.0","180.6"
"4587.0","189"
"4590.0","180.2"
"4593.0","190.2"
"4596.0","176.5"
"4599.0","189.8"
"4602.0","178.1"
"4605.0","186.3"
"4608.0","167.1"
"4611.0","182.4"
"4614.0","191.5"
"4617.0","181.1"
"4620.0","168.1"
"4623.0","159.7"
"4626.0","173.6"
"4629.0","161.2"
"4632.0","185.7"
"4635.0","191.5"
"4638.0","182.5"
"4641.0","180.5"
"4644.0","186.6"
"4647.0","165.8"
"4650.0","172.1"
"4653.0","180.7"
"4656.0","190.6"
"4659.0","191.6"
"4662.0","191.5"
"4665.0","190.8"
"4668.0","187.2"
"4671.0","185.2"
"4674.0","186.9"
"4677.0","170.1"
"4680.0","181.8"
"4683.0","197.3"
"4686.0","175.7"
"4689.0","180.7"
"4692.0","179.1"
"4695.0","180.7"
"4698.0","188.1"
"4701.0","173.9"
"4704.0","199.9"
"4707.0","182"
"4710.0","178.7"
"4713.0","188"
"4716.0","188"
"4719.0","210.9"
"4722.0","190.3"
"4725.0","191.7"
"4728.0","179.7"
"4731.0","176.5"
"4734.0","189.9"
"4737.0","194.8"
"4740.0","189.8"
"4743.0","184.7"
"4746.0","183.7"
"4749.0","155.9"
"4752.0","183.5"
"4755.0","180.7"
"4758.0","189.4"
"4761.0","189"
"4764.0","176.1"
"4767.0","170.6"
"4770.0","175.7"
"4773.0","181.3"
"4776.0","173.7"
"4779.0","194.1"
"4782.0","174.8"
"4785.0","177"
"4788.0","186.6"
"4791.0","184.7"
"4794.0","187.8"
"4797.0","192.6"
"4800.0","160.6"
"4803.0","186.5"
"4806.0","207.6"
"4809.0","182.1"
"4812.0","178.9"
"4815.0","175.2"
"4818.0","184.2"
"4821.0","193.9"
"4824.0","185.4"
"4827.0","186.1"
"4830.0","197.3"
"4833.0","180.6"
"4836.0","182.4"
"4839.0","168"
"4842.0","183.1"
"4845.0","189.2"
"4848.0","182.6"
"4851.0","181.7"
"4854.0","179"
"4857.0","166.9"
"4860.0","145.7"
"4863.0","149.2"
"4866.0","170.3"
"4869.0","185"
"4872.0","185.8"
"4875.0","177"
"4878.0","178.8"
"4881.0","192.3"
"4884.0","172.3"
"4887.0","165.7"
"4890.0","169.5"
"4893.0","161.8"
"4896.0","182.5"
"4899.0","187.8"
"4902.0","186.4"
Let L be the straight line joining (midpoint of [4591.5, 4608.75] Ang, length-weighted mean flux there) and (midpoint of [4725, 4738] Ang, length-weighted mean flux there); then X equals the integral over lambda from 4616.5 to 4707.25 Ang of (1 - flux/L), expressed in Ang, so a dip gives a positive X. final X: 1.1 Ang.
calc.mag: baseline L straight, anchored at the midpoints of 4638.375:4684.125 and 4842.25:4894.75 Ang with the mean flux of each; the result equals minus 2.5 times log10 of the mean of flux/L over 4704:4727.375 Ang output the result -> -0.05 mag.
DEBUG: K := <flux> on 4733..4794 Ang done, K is 182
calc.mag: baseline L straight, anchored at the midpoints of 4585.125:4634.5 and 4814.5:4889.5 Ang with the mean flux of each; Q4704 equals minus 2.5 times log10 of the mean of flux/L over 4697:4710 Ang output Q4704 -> -0.038 mag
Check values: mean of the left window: 179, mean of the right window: 178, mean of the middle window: 185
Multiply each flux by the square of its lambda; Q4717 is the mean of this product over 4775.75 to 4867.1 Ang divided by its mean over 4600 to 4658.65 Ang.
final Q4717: 1.10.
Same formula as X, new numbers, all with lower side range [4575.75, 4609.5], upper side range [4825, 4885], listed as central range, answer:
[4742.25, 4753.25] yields 0.2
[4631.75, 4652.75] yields 0.1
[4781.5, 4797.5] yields -0.5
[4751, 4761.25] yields -0.3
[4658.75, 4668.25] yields -0.5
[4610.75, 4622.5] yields 0.2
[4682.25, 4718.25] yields -0.9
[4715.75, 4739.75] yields -1.4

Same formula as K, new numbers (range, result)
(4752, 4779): 181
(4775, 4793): 182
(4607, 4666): 180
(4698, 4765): 185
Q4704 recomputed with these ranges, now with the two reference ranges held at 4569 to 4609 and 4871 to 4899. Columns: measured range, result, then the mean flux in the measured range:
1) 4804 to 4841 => -0.04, 185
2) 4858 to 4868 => 0.13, 157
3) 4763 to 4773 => 0.02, 175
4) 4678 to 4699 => -0.02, 183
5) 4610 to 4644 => 0.02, 178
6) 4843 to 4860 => 0.00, 177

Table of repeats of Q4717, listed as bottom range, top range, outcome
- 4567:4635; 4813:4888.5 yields 1.10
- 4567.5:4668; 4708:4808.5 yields 1.08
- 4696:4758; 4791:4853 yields 1.03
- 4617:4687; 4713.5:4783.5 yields 1.06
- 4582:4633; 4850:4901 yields 1.09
